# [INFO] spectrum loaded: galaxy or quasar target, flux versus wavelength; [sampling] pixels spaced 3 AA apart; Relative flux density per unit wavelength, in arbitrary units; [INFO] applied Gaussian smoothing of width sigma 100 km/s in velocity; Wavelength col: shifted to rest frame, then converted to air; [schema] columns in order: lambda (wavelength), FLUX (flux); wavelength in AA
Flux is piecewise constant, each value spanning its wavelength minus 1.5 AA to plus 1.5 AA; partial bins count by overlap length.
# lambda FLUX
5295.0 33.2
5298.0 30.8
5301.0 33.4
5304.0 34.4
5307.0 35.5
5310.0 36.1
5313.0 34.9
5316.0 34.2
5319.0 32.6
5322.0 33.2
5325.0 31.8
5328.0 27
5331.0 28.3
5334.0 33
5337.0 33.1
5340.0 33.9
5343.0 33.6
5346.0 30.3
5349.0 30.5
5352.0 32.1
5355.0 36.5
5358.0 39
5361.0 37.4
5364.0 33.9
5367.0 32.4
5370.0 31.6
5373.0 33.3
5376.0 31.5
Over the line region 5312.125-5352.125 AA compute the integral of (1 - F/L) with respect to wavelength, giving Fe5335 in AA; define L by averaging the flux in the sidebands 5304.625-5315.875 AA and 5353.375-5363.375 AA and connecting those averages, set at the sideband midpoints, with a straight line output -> 4.6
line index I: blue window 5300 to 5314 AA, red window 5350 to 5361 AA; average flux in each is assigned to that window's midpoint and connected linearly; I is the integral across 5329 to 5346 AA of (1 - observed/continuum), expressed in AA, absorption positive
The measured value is 1.7 AA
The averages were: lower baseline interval 34.9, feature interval 32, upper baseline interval 35.8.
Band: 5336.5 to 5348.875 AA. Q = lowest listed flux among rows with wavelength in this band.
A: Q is 30.3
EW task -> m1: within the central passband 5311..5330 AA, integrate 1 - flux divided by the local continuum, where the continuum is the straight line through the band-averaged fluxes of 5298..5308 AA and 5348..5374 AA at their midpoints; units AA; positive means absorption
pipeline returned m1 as 0.9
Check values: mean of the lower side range 33.8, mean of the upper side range 34.2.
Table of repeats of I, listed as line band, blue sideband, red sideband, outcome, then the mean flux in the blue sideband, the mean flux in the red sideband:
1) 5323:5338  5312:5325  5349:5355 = 1.2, 33.5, 32.8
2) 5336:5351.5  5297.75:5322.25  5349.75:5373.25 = 0.9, 34.1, 34.5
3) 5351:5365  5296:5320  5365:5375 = -1.4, 34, 32.5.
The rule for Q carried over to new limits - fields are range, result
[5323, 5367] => 27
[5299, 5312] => 33.4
